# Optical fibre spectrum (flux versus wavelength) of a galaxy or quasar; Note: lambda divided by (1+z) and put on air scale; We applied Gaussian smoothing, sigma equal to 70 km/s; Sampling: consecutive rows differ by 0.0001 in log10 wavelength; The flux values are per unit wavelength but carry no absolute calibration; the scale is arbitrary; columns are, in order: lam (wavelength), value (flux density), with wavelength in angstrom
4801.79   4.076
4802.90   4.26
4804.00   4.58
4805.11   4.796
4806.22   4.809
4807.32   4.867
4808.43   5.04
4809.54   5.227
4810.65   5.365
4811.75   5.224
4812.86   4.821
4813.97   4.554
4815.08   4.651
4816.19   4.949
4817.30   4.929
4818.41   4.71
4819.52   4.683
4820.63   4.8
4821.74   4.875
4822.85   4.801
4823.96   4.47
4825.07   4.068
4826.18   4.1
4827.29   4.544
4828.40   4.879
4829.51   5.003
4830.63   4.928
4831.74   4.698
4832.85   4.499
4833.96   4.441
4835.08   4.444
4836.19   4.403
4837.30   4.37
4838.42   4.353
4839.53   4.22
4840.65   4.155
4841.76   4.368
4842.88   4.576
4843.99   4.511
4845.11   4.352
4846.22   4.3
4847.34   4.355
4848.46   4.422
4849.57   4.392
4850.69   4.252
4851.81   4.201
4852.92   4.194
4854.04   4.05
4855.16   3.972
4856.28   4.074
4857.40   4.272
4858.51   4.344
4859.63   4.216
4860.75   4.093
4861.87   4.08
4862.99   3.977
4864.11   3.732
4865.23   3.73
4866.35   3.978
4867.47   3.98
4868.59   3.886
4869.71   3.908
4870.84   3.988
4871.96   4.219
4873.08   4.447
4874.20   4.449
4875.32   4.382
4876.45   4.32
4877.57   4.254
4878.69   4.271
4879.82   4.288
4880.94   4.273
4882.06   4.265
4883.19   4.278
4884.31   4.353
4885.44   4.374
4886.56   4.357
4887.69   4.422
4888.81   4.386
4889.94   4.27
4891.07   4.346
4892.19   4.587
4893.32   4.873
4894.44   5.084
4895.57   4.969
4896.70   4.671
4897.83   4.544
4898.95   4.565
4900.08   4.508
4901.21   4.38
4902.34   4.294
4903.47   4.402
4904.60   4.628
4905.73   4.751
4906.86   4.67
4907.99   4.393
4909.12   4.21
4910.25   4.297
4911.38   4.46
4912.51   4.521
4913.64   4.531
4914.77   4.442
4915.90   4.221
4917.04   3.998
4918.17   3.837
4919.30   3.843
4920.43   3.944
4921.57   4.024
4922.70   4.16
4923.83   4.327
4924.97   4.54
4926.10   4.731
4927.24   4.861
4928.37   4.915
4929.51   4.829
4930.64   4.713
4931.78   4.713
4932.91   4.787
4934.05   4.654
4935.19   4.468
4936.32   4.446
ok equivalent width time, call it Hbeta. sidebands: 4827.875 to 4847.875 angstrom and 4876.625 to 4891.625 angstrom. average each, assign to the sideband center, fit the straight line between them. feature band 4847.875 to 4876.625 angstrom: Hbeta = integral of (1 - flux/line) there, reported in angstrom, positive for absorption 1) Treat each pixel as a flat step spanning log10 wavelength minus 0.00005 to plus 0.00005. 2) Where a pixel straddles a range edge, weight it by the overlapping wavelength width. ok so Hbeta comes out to 1.73 angstrom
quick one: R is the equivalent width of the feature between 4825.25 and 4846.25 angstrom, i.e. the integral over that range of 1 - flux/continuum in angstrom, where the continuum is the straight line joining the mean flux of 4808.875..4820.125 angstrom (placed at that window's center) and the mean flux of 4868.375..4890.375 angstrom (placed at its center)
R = 1.0 angstrom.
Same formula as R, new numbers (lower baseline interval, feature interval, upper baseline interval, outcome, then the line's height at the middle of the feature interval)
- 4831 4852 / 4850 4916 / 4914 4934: 1.2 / 4.4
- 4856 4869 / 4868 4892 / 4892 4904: 0.3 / 4.33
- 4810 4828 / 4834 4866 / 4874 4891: 2.1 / 4.53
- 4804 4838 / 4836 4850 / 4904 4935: 0.9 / 4.66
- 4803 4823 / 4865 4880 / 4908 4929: 1.3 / 4.56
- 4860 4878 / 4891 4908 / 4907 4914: -1.1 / 4.33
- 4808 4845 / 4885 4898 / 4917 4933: -0.2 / 4.5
